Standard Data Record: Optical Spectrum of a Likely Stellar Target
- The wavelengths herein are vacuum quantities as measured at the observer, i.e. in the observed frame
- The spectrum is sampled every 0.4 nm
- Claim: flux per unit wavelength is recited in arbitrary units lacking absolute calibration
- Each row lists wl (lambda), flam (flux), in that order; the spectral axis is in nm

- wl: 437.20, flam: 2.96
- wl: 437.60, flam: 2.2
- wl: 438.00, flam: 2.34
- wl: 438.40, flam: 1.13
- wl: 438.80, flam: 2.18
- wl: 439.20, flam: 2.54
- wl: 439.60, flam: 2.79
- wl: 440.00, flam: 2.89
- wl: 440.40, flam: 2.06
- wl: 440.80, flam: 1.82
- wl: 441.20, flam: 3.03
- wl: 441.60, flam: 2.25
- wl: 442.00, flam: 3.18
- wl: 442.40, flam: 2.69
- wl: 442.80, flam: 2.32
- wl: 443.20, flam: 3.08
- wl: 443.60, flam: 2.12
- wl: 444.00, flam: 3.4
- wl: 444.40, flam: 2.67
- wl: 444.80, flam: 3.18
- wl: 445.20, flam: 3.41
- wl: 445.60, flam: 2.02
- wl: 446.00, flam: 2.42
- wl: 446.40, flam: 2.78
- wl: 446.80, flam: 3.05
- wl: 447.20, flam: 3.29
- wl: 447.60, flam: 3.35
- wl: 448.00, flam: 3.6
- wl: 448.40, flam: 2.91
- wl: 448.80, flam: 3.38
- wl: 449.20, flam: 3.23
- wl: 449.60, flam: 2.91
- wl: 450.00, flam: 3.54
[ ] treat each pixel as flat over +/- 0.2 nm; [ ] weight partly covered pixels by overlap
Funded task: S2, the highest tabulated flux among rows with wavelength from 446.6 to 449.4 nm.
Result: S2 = 3.6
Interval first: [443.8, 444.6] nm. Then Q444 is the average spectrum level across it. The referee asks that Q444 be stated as 3.04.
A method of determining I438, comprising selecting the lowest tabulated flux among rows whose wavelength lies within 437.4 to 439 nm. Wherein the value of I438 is 1.13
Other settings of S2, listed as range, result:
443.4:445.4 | 3.41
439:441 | 2.89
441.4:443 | 3.18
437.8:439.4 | 2.54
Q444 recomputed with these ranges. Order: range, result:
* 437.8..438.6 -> 1.73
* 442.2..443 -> 2.5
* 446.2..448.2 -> 3.21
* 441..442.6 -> 2.79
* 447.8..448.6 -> 3.25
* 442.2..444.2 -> 2.72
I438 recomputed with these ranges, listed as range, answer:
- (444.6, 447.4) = 2.02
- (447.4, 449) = 2.91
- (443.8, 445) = 2.67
